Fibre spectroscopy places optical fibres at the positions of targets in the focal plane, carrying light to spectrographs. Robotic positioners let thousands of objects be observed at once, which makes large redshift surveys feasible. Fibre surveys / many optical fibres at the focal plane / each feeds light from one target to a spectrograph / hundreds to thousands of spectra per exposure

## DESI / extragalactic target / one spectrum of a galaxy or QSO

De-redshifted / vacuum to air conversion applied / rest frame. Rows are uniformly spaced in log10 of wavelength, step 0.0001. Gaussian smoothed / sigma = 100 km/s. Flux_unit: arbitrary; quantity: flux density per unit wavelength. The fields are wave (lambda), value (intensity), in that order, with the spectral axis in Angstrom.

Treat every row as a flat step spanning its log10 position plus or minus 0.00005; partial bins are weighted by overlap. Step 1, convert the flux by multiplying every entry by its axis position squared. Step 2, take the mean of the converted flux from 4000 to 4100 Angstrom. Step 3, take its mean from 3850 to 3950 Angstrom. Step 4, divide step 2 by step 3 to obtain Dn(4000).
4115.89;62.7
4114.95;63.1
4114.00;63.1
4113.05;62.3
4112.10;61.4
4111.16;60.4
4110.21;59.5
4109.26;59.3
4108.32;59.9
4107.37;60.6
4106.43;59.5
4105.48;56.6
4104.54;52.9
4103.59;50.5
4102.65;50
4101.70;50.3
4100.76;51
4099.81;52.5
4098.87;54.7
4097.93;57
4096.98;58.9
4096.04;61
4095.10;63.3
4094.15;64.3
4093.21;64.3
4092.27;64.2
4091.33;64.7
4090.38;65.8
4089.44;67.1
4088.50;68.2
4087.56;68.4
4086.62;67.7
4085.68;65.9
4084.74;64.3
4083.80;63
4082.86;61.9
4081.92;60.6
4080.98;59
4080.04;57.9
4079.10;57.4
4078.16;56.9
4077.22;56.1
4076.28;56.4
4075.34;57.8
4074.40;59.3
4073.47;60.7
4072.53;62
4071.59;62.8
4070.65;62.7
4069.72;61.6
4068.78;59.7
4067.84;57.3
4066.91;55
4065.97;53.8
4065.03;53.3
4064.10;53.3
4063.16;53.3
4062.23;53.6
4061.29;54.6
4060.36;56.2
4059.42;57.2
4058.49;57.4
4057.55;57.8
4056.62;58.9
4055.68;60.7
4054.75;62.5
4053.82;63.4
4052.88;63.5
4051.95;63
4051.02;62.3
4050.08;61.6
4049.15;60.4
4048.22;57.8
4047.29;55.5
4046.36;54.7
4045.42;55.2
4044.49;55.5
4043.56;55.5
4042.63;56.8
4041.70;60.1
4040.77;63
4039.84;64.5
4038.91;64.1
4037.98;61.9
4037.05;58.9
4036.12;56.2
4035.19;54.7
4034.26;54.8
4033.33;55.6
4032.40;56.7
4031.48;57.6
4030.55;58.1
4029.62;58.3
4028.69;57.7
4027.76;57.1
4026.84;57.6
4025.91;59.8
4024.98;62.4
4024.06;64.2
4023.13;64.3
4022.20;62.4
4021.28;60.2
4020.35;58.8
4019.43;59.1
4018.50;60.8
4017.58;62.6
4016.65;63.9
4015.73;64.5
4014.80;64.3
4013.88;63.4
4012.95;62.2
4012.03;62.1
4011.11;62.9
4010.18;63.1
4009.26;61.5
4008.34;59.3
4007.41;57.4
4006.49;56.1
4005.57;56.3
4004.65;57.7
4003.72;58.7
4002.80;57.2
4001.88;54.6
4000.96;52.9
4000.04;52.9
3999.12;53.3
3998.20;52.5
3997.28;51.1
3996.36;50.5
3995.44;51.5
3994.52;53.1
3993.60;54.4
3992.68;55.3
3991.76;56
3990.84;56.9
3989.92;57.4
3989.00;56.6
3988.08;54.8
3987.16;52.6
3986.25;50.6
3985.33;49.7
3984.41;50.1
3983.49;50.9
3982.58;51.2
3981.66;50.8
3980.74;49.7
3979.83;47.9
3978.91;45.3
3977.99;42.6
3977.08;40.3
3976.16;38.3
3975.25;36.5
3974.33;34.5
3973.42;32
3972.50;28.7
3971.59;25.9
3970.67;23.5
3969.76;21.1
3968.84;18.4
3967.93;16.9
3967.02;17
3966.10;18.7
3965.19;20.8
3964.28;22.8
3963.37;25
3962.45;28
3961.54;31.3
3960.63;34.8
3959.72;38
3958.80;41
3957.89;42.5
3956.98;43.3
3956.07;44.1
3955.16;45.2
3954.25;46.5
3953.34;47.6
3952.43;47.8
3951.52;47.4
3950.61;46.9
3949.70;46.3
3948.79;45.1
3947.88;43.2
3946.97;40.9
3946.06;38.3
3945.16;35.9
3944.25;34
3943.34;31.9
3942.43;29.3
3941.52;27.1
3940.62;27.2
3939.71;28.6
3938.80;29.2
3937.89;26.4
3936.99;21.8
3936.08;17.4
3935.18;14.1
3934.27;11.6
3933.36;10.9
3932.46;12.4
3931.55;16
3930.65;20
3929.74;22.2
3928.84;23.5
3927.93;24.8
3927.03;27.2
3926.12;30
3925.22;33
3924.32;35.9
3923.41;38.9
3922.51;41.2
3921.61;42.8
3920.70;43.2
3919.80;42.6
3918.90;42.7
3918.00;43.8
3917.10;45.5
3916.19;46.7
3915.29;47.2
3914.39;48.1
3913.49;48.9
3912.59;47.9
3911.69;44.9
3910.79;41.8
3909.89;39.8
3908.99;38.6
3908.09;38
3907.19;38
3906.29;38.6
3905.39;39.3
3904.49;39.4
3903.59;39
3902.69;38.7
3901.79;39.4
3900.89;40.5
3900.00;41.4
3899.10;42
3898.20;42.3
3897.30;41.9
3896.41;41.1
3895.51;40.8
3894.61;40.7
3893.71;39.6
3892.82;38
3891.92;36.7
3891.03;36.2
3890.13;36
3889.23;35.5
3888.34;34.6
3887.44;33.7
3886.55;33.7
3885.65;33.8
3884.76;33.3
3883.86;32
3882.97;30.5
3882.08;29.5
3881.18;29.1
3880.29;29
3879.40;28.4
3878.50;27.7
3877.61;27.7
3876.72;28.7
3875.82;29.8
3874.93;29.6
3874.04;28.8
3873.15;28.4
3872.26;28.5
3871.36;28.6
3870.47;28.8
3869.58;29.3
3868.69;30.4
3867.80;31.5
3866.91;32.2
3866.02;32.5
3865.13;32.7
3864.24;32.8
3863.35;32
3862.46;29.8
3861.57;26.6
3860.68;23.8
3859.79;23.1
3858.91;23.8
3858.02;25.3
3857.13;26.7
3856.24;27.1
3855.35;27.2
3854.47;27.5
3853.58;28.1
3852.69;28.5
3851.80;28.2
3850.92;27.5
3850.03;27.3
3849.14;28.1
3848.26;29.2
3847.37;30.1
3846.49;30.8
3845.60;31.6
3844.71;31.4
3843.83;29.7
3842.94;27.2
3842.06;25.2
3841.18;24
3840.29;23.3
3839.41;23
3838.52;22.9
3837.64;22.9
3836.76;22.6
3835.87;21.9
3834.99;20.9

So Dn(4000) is 1.9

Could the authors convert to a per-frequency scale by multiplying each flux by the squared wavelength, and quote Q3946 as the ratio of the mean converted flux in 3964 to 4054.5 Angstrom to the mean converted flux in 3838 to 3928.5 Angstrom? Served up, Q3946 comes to 1.67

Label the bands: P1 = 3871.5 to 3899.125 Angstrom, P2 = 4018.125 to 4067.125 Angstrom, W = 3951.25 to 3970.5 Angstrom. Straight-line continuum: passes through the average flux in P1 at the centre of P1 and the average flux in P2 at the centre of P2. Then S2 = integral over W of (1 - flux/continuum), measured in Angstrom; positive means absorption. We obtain 5.2 Angstrom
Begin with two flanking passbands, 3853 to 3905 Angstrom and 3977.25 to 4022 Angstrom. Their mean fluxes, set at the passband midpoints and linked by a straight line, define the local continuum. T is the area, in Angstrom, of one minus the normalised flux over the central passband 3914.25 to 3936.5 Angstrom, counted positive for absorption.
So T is 5.38 Angstrom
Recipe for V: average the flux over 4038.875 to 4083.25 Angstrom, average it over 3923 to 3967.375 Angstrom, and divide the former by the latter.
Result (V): 1.87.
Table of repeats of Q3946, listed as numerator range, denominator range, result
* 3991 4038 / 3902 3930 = 1.56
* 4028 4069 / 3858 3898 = 1.98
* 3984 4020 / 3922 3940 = 2.43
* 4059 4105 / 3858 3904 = 1.98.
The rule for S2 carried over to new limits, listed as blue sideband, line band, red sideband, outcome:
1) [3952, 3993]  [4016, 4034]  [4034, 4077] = -2.9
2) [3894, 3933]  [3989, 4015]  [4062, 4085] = -4.0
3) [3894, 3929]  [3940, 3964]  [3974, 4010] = 3.9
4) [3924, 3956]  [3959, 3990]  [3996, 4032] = 5.5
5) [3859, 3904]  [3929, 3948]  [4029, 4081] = 7.5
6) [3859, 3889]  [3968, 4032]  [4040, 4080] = -3.9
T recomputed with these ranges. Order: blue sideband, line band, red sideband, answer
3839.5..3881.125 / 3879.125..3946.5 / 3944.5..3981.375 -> -4.9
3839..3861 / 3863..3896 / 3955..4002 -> -1.8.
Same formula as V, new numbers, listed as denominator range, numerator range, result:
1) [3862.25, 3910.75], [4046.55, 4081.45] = 1.69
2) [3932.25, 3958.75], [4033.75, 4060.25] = 1.73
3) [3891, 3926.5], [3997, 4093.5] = 1.45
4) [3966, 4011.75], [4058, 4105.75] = 1.25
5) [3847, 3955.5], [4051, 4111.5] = 1.76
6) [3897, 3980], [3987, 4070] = 1.67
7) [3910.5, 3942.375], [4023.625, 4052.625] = 1.83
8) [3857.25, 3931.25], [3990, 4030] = 1.67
